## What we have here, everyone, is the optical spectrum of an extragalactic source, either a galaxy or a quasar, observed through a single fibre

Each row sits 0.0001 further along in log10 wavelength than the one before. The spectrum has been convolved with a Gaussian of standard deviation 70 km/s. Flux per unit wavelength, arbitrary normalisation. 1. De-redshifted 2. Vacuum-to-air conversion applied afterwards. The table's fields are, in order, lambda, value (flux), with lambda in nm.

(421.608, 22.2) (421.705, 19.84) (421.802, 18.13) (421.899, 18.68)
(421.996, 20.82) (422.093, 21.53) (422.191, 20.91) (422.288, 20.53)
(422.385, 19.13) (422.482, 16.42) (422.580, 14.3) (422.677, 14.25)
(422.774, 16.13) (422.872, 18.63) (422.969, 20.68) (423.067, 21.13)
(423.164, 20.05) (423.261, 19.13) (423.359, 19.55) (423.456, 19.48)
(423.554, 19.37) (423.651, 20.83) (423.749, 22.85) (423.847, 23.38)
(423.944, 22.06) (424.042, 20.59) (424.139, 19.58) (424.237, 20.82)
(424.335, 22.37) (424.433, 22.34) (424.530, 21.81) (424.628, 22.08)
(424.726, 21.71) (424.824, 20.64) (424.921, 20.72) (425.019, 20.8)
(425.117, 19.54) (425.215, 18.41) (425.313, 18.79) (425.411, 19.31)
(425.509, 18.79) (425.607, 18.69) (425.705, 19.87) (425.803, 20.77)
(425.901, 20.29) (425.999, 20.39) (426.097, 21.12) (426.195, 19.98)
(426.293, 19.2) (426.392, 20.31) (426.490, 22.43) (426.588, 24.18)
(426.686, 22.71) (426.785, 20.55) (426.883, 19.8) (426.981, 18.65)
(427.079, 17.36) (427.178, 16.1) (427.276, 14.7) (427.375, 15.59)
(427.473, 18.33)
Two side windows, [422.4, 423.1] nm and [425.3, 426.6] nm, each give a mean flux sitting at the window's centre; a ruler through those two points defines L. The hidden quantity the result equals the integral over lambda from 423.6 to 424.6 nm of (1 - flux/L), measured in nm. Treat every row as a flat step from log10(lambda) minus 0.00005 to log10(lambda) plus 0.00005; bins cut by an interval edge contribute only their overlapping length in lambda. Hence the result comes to -0.17 nm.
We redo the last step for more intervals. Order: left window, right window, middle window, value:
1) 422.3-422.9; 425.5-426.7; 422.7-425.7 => -0.299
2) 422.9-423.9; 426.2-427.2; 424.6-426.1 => 0.024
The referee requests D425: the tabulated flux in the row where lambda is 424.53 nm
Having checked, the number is 21.81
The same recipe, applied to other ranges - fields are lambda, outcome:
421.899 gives 18.68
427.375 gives 15.59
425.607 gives 18.69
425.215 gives 18.41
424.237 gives 20.82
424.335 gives 22.37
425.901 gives 20.29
